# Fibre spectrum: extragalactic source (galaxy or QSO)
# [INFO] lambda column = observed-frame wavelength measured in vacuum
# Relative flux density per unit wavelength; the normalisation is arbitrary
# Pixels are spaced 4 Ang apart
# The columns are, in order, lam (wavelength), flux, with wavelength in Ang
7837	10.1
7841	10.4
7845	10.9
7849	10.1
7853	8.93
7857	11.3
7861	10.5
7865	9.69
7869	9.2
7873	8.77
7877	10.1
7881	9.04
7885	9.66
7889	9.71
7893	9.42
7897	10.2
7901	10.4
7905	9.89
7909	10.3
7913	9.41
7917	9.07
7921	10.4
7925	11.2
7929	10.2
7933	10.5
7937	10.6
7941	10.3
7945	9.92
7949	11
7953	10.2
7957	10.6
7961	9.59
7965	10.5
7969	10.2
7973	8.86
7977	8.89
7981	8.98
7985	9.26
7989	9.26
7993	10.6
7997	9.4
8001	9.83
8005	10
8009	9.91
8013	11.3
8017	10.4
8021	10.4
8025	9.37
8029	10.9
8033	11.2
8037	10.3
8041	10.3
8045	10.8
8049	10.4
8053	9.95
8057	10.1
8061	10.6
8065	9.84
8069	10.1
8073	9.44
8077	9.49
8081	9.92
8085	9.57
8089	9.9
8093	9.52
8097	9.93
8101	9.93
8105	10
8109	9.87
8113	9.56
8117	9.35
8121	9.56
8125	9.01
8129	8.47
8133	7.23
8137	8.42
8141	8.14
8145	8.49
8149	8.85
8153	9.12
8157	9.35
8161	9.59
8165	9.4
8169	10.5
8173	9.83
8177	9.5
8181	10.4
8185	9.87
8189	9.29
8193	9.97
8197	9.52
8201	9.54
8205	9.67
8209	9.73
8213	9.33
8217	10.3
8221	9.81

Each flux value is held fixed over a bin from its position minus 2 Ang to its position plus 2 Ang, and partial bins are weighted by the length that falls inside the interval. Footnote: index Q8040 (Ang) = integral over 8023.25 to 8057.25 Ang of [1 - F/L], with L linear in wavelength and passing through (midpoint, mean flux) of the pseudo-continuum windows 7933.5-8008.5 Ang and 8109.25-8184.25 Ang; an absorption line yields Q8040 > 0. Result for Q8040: -2.7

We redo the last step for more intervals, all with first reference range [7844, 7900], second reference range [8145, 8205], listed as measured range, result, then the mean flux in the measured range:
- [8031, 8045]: -1.36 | 10.6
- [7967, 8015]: 0.08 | 9.71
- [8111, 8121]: 0.16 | 9.48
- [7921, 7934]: -1.11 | 10.6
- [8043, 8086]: -1.60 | 10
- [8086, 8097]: -0.10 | 9.74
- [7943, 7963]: -1.04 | 10.3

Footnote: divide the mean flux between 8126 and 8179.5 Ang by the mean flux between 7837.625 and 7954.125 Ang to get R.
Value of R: 0.90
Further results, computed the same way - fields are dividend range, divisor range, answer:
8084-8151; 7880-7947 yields 0.91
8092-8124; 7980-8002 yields 1.01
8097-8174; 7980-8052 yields 0.91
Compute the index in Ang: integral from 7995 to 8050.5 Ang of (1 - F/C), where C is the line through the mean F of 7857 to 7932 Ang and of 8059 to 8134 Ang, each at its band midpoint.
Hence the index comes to -3.6 Ang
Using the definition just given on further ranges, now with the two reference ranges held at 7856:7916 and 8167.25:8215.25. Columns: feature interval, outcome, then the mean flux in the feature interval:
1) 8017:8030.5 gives -0.6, 10.2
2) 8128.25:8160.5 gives 4.0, 8.56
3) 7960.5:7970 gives -0.4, 10.2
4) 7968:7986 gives 1.1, 9.18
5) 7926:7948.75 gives -1.4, 10.4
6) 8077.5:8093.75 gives 0.1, 9.72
